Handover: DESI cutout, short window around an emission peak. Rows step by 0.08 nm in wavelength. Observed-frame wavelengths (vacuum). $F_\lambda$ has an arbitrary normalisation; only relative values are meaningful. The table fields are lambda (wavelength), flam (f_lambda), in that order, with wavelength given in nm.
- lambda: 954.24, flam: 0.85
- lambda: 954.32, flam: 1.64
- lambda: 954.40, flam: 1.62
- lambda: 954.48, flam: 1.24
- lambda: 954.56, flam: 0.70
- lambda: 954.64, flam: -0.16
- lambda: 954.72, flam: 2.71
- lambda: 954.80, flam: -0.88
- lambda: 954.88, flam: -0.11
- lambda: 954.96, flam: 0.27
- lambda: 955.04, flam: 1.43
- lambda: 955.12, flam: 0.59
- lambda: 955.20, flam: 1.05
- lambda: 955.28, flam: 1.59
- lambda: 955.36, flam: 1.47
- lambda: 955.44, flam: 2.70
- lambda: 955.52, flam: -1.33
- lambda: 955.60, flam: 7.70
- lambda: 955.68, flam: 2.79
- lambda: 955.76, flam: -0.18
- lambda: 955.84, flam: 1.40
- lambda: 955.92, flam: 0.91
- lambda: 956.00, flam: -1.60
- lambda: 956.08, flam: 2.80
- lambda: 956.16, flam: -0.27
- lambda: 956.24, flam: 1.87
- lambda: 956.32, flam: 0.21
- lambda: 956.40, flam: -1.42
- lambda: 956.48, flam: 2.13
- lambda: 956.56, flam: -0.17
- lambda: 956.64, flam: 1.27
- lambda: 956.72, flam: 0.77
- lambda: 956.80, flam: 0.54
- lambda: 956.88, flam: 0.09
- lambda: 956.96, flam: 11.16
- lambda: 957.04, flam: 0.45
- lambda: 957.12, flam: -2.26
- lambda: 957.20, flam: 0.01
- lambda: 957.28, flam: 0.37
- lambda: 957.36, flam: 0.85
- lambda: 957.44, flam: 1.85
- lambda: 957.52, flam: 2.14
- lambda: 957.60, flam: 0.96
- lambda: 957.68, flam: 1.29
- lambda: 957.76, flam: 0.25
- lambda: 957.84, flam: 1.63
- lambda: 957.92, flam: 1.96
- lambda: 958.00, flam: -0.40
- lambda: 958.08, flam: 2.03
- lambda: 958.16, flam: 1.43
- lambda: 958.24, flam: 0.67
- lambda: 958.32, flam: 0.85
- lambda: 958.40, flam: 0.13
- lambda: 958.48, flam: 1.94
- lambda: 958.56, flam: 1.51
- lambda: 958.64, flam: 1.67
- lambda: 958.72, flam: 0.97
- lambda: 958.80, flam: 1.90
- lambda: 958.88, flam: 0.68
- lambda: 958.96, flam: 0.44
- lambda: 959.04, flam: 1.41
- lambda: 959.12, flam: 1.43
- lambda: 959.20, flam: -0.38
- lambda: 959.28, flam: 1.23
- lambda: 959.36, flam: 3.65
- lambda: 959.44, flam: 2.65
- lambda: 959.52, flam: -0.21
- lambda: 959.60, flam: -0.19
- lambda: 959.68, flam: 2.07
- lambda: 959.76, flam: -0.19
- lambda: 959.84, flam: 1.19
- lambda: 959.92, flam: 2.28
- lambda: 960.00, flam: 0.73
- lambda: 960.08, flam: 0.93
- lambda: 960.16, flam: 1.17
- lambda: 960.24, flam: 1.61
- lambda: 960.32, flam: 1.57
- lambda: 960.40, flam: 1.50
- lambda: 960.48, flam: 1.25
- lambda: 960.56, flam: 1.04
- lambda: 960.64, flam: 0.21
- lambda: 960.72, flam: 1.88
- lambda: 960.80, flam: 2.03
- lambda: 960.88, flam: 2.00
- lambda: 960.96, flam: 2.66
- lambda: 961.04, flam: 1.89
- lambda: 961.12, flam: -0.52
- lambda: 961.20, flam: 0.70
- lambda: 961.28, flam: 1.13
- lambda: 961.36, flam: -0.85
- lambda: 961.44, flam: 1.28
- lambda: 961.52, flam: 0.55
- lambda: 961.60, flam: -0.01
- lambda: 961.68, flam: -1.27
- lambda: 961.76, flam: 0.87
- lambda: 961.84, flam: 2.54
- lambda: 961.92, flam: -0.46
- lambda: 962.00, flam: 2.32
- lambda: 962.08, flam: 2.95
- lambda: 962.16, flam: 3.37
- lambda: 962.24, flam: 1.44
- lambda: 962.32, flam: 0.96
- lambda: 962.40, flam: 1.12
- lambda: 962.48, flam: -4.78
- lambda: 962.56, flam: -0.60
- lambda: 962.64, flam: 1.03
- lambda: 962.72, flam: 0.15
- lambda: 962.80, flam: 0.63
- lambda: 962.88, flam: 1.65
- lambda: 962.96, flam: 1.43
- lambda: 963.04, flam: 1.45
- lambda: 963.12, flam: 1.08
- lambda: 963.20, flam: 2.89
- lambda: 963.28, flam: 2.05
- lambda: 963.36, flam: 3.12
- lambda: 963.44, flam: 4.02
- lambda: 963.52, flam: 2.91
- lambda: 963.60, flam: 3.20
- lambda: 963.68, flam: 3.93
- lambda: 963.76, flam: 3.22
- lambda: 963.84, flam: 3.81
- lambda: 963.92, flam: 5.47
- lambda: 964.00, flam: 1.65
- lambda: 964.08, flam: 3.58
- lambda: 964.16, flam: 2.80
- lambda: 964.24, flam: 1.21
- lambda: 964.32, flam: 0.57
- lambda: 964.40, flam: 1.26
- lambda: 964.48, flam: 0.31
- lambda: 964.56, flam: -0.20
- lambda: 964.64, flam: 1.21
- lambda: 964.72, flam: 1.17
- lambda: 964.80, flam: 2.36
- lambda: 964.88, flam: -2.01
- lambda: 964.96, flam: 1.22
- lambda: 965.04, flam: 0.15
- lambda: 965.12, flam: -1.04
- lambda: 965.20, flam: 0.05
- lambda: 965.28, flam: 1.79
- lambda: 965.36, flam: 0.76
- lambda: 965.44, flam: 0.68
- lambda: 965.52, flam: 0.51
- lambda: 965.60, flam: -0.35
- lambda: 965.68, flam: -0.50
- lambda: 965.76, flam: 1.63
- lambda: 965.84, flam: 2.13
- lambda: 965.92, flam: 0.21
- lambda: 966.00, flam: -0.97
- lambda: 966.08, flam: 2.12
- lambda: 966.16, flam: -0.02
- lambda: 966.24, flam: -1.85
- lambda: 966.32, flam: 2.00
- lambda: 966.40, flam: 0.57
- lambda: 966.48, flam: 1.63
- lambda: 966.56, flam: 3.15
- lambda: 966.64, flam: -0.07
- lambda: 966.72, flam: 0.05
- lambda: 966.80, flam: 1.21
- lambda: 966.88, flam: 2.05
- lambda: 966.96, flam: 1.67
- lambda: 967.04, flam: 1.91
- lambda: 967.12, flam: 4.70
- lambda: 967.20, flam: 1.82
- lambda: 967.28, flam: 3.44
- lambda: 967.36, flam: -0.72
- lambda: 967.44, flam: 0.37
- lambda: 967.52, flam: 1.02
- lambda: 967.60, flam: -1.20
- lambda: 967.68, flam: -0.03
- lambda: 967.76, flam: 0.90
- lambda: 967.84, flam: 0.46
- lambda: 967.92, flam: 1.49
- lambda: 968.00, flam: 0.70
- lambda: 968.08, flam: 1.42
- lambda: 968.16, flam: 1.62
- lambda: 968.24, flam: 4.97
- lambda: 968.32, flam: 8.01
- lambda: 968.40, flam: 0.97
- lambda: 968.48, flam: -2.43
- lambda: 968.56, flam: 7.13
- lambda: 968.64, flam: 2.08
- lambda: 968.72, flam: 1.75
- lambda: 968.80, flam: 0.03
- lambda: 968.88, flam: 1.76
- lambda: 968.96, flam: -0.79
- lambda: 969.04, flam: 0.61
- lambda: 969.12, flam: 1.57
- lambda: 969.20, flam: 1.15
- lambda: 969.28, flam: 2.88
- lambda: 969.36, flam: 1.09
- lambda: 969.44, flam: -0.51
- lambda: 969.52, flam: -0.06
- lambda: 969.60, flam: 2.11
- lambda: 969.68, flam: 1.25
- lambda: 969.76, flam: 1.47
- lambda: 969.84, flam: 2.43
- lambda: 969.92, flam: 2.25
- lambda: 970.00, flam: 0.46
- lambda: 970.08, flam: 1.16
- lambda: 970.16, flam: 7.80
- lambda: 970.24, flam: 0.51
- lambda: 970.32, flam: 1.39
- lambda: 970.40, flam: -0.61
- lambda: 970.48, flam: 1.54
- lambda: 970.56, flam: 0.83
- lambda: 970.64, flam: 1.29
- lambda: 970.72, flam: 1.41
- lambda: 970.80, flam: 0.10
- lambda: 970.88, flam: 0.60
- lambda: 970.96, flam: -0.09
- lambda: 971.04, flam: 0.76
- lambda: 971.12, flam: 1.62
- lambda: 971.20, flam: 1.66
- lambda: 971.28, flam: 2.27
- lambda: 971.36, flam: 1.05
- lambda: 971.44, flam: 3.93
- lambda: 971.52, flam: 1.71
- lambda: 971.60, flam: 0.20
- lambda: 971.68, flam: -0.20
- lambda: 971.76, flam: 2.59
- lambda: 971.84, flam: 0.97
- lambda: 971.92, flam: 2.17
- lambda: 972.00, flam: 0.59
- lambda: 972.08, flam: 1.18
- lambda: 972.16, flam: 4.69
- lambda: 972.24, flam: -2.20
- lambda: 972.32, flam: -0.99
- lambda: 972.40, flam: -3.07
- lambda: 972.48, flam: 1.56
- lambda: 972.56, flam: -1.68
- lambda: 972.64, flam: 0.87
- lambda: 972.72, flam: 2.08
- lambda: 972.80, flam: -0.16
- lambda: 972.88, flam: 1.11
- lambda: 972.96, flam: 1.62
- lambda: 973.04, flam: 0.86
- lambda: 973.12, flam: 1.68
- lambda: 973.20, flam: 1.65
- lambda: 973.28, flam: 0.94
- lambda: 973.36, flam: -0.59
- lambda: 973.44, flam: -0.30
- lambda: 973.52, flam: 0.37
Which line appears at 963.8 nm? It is Hbeta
